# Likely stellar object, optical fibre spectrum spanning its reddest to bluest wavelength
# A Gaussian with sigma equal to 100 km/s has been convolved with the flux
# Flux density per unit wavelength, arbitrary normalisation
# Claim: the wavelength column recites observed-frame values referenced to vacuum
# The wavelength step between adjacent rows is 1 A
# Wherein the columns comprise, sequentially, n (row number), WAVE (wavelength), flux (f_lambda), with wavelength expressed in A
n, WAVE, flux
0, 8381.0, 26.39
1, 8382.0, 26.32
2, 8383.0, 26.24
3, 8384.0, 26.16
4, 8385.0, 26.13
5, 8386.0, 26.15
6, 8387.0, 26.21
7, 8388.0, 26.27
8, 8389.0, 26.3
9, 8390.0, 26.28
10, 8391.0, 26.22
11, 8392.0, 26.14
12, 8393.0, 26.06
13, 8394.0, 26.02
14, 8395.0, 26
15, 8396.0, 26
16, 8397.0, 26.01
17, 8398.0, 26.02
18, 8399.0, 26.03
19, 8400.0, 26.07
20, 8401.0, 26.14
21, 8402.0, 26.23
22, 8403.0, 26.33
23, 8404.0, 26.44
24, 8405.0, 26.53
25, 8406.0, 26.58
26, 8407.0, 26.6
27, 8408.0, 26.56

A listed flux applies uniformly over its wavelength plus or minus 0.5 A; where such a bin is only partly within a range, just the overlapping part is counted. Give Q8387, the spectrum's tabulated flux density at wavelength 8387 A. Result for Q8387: 26.21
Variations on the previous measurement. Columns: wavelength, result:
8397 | 26.01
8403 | 26.33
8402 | 26.23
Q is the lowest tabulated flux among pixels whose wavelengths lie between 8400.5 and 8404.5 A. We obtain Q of 26.14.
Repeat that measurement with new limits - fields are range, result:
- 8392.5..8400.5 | 26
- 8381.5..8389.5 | 26.13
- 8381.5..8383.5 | 26.24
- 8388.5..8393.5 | 26.06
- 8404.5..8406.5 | 26.53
